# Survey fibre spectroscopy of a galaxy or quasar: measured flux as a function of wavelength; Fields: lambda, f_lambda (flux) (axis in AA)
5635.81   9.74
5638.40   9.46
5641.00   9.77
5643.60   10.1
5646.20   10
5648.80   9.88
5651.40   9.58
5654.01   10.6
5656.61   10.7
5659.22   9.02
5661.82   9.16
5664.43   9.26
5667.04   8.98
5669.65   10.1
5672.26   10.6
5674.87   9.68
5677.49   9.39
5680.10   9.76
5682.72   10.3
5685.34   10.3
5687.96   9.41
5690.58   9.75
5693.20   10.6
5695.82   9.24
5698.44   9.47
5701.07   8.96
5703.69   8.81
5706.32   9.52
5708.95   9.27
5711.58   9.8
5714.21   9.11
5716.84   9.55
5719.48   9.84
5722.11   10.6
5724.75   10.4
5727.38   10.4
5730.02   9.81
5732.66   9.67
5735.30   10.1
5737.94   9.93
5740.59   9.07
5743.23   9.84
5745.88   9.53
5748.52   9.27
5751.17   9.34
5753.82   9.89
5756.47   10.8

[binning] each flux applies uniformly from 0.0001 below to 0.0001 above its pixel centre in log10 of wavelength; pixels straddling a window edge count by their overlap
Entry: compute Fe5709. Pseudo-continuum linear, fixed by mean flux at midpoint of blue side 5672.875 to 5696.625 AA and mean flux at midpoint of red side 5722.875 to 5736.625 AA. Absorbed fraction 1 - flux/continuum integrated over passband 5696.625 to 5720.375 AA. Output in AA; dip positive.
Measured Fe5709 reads 1.5 AA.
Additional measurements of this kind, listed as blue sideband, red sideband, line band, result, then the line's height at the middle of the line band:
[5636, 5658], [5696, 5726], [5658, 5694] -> 0.25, 9.8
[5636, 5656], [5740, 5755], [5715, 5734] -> -0.81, 9.6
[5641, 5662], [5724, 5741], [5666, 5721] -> 1.55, 9.93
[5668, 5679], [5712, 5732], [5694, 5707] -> 0.90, 9.93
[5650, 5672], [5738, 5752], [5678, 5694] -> -0.54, 9.64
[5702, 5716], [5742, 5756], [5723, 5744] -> -0.90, 9.51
